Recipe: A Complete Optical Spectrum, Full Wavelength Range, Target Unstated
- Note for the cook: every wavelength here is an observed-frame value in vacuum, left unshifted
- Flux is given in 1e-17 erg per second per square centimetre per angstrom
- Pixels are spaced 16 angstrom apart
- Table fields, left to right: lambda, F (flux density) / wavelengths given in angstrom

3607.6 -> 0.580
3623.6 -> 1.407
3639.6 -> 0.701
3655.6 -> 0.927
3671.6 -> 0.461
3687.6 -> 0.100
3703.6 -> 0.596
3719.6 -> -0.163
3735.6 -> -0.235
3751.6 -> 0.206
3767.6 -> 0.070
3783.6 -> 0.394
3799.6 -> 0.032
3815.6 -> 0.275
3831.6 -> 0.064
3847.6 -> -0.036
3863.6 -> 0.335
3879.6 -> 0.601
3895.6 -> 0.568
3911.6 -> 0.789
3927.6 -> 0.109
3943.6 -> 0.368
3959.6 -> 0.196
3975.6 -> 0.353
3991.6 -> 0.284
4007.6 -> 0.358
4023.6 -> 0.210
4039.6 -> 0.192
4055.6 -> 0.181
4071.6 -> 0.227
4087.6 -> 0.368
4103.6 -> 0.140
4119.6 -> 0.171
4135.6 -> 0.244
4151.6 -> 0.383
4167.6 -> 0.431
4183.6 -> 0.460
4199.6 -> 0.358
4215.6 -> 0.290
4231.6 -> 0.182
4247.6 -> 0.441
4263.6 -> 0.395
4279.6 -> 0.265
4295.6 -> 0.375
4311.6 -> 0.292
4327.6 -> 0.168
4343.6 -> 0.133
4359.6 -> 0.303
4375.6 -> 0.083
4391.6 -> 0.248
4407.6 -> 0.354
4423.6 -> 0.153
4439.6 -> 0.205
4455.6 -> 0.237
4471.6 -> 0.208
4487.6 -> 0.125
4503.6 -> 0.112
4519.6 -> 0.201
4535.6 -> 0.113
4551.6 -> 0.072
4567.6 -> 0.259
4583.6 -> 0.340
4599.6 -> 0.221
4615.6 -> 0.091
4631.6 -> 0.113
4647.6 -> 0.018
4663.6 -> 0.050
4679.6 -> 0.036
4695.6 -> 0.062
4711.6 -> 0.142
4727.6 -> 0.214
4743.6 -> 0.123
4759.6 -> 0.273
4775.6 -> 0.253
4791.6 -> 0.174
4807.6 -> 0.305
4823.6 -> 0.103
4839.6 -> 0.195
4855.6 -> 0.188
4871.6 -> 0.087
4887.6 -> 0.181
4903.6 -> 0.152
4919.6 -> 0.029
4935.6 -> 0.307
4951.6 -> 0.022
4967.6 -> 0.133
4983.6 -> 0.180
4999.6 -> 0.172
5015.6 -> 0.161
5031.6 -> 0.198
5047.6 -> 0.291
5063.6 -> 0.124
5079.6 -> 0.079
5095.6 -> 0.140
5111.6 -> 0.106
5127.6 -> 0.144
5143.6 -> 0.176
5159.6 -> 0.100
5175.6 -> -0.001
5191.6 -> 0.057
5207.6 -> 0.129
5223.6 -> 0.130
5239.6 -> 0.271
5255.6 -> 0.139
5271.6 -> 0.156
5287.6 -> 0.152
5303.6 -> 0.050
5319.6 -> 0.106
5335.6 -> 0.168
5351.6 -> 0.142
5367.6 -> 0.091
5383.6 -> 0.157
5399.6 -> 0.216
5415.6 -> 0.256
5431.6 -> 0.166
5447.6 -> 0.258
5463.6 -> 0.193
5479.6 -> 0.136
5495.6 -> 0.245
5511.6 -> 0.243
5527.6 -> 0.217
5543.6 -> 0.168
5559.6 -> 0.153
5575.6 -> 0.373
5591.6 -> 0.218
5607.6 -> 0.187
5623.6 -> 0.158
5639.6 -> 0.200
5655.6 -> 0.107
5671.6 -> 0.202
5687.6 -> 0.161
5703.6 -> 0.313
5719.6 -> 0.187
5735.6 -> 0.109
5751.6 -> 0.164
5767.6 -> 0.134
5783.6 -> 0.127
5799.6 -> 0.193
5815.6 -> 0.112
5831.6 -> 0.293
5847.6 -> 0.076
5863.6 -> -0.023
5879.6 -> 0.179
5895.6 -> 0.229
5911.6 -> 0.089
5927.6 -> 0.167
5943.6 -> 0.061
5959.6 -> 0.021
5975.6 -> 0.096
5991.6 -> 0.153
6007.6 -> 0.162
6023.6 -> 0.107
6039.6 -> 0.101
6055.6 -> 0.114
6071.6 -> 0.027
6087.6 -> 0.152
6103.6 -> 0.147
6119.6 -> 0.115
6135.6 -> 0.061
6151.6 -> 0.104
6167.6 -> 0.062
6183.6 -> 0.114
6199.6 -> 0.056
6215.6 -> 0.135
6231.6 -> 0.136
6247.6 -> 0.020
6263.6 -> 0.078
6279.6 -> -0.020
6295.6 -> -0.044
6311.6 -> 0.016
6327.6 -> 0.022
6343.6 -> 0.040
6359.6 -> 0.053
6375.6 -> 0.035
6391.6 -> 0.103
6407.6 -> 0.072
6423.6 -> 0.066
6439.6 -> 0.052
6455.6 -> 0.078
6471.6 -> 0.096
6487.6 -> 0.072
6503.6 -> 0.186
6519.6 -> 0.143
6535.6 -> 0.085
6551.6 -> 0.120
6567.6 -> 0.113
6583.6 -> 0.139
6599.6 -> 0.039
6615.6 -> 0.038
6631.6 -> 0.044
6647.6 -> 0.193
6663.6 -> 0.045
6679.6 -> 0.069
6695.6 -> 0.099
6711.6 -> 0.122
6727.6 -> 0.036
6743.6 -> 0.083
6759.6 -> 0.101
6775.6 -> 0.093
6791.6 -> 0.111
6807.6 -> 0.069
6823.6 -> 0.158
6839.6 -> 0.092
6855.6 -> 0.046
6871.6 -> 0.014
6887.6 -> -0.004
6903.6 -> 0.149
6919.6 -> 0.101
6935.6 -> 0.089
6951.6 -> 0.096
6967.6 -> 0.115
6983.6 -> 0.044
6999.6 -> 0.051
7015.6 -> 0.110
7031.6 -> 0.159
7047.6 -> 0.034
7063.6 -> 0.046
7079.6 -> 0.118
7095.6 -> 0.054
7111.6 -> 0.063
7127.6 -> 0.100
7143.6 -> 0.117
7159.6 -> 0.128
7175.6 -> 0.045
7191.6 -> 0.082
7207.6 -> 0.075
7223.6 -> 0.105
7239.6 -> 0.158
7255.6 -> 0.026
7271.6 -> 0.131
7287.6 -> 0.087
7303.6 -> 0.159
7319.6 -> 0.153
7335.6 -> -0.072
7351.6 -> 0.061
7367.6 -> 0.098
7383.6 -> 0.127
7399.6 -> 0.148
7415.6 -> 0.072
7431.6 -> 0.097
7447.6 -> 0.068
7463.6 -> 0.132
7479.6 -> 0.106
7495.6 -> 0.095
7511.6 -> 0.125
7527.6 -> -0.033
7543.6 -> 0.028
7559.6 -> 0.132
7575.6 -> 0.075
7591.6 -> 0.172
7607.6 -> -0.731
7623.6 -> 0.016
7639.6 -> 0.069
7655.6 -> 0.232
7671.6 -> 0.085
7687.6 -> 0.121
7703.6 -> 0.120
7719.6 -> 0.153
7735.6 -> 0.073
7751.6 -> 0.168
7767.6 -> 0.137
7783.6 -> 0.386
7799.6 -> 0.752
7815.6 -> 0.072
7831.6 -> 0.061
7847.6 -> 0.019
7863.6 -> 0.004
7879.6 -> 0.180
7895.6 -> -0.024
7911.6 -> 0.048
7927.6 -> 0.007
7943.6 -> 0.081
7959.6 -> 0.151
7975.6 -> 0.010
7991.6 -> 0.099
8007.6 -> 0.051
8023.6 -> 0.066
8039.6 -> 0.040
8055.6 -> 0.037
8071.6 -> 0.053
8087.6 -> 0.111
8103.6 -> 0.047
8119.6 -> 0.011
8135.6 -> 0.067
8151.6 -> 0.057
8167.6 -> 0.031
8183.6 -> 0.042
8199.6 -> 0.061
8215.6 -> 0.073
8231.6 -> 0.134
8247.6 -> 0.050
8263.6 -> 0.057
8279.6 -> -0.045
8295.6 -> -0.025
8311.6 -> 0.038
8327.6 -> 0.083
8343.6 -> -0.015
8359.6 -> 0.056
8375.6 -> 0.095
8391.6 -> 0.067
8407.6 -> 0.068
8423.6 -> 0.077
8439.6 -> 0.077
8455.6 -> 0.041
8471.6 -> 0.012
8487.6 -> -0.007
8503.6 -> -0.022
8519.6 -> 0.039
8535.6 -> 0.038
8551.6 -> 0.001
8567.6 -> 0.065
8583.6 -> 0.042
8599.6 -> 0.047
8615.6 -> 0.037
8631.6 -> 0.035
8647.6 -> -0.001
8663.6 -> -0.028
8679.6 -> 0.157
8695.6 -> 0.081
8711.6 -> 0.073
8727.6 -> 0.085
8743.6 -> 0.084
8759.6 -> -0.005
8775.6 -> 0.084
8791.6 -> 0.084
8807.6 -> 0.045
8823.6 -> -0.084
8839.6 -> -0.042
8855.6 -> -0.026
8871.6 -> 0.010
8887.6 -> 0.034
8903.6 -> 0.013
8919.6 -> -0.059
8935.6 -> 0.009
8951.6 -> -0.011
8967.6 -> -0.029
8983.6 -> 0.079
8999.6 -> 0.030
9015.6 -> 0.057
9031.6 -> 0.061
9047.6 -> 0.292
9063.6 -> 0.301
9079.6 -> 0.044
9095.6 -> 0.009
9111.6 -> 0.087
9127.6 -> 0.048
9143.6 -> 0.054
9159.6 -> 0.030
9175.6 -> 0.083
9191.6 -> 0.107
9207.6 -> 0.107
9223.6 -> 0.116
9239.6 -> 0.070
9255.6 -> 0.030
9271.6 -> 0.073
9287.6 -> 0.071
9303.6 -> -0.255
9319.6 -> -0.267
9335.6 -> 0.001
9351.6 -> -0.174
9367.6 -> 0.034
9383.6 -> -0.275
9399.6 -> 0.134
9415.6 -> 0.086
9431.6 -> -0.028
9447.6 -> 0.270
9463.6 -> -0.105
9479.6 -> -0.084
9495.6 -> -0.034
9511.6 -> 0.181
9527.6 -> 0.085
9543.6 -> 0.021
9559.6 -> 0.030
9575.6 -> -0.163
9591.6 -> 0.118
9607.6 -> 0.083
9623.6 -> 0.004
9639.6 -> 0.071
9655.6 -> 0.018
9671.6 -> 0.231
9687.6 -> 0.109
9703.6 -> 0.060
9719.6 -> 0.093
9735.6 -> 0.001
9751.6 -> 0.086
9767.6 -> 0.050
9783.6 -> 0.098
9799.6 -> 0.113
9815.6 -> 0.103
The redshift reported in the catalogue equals 1.428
